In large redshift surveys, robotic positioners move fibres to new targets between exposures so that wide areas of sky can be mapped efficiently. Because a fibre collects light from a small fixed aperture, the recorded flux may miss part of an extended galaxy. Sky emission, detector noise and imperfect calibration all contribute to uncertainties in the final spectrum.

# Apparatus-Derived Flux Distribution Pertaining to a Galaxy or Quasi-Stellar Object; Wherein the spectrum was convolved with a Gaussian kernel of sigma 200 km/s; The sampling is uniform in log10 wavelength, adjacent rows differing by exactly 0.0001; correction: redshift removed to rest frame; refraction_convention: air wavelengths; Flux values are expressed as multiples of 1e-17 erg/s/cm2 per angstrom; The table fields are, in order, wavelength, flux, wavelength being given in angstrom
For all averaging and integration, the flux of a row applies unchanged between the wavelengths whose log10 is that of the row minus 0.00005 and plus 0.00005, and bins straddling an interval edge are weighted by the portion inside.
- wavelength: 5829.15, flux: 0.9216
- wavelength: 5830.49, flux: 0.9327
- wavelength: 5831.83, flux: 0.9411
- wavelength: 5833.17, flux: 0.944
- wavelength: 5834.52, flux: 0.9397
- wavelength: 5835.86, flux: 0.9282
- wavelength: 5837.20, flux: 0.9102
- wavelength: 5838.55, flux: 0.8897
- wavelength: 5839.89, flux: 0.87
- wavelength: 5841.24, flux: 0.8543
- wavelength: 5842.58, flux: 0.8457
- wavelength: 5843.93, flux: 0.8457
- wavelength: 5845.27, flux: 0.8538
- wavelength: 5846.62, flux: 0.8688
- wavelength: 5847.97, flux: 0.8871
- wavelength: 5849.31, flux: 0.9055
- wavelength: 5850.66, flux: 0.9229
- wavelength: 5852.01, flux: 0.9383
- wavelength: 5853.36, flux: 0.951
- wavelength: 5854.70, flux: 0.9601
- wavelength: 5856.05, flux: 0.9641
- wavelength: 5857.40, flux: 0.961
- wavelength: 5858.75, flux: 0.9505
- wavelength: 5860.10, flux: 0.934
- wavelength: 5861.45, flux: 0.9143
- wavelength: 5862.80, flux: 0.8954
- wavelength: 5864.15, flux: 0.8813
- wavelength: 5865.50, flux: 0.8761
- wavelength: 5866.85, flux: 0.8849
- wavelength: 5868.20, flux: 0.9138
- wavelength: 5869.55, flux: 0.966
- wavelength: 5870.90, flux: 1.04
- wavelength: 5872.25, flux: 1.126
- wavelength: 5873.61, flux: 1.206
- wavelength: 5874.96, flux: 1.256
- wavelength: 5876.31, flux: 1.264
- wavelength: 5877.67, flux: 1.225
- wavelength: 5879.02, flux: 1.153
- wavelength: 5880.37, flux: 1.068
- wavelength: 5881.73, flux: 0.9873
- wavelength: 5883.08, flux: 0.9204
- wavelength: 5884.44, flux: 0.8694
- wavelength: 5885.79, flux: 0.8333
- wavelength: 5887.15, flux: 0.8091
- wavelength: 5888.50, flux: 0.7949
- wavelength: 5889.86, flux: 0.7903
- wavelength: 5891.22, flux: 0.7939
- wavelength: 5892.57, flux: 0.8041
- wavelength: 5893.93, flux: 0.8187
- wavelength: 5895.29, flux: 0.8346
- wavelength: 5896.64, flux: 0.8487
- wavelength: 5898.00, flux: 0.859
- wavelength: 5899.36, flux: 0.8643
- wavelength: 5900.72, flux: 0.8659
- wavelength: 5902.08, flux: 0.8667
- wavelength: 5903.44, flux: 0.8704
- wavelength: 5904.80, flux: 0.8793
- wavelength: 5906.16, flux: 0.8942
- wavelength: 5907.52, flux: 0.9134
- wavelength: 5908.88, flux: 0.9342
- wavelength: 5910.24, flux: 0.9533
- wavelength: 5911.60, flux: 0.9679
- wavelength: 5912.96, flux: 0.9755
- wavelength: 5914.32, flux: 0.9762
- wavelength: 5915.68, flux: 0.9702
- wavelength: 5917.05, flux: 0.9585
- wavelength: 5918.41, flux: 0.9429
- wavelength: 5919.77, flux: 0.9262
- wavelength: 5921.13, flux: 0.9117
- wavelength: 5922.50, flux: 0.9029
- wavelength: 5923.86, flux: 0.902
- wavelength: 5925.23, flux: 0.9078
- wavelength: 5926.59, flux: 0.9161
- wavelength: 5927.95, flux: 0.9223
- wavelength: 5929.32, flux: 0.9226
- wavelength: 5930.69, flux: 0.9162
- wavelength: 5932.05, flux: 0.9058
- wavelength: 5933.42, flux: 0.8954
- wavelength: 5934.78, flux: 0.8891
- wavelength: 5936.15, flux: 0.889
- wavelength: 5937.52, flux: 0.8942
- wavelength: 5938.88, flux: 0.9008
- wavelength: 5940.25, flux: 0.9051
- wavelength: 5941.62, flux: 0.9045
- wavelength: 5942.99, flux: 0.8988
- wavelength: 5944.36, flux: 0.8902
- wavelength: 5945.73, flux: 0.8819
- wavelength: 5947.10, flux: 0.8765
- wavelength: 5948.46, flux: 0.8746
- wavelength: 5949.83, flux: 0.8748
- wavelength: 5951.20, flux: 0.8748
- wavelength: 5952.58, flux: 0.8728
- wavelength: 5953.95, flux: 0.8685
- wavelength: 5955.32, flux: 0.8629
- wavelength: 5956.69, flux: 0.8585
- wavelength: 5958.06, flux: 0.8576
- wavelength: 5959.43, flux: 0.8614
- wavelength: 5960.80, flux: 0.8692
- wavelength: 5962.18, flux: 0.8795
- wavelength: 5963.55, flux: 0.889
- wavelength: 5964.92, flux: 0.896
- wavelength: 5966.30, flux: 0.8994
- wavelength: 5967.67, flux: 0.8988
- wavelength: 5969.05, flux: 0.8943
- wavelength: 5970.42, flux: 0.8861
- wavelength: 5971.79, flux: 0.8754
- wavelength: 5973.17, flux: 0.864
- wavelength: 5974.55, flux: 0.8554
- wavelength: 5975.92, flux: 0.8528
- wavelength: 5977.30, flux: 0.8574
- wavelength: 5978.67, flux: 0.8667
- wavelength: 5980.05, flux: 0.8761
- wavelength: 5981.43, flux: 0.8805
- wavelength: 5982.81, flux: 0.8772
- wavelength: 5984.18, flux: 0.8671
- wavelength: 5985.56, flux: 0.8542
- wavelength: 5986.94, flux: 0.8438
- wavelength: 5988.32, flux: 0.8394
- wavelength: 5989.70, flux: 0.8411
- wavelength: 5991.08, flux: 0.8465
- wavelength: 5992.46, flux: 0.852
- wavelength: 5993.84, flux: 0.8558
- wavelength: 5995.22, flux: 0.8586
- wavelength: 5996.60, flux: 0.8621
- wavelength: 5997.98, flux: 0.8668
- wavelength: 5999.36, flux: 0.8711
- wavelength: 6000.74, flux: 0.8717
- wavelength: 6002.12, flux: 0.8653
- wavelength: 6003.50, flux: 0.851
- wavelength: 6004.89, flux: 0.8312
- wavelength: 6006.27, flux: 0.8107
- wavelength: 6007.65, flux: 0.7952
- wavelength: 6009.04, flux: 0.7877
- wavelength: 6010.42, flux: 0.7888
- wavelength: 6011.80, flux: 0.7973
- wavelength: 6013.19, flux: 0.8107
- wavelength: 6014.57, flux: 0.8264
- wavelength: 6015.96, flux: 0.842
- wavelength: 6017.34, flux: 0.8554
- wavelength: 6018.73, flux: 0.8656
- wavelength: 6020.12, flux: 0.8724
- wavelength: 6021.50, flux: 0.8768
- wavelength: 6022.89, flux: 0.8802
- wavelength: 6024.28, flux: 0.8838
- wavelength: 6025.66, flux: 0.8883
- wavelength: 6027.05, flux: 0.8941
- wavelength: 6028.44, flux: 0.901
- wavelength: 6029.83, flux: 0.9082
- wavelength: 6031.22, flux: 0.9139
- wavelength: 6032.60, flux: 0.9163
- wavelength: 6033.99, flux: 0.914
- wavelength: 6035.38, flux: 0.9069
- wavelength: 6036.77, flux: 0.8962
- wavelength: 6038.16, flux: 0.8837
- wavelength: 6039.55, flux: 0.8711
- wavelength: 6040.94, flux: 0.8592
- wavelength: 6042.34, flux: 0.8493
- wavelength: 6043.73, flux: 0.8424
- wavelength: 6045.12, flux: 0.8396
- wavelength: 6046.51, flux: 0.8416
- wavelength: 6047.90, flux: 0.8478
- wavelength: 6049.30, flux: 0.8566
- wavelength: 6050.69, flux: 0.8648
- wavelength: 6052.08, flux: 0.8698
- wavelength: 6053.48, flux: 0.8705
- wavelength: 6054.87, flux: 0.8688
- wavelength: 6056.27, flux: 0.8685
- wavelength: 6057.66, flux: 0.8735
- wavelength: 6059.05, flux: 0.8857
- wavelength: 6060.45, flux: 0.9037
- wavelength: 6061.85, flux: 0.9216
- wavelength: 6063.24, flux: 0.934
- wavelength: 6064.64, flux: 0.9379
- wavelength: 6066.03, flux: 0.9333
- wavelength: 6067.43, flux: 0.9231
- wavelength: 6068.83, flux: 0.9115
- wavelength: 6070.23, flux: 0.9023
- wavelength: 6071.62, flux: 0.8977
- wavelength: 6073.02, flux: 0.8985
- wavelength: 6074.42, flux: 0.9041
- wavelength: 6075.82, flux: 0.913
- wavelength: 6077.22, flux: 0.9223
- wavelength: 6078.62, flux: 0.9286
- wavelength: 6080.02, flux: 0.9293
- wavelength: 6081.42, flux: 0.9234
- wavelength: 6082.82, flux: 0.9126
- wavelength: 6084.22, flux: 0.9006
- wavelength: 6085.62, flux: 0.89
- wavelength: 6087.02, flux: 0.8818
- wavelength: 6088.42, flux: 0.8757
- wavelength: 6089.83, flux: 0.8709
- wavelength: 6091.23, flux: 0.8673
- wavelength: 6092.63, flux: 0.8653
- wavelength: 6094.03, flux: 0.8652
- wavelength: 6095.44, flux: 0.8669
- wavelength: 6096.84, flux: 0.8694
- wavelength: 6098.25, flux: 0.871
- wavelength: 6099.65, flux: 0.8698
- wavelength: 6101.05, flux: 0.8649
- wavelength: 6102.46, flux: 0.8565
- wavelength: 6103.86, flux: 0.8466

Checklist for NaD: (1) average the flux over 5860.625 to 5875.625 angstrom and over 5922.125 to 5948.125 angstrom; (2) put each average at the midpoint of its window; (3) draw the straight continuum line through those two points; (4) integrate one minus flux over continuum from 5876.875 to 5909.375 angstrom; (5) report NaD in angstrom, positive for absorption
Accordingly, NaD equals 2.2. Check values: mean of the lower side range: 0.996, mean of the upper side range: 0.901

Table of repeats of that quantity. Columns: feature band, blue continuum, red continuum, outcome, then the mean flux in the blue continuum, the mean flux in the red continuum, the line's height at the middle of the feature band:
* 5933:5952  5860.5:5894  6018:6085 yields 0.99 angstrom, 0.966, 0.892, 0.938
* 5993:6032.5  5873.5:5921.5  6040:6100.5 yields 2.07 angstrom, 0.936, 0.887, 0.903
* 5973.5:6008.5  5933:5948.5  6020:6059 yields 1.23 angstrom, 0.893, 0.877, 0.885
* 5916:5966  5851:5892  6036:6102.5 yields 2.42 angstrom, 0.97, 0.886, 0.94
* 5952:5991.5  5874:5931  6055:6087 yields 2.24 angstrom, 0.93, 0.909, 0.921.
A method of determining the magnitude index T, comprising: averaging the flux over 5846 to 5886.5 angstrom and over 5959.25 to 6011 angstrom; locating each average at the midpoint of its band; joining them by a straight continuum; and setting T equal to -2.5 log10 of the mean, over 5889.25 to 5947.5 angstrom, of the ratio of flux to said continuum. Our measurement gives 0.04 mag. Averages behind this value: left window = 0.984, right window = 0.859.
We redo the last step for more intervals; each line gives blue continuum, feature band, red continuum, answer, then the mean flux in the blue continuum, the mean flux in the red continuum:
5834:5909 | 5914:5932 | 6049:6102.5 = -0.01 mag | 0.927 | 0.892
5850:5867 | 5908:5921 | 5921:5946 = -0.05 mag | 0.927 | 0.903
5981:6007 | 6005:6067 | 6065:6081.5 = 0.02 mag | 0.855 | 0.916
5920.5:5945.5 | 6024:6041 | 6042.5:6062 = -0.03 mag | 0.903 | 0.866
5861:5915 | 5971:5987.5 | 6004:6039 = 0.03 mag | 0.94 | 0.862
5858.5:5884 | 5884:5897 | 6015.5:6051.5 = 0.22 mag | 1.02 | 0.876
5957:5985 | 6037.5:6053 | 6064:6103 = 0.04 mag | 0.875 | 0.895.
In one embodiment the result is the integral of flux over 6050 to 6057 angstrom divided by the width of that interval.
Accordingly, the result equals 0.869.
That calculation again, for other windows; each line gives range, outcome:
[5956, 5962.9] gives 0.866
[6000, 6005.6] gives 0.855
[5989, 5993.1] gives 0.846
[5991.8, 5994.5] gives 0.854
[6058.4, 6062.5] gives 0.902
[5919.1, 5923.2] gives 0.914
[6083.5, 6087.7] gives 0.892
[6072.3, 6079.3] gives 0.912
